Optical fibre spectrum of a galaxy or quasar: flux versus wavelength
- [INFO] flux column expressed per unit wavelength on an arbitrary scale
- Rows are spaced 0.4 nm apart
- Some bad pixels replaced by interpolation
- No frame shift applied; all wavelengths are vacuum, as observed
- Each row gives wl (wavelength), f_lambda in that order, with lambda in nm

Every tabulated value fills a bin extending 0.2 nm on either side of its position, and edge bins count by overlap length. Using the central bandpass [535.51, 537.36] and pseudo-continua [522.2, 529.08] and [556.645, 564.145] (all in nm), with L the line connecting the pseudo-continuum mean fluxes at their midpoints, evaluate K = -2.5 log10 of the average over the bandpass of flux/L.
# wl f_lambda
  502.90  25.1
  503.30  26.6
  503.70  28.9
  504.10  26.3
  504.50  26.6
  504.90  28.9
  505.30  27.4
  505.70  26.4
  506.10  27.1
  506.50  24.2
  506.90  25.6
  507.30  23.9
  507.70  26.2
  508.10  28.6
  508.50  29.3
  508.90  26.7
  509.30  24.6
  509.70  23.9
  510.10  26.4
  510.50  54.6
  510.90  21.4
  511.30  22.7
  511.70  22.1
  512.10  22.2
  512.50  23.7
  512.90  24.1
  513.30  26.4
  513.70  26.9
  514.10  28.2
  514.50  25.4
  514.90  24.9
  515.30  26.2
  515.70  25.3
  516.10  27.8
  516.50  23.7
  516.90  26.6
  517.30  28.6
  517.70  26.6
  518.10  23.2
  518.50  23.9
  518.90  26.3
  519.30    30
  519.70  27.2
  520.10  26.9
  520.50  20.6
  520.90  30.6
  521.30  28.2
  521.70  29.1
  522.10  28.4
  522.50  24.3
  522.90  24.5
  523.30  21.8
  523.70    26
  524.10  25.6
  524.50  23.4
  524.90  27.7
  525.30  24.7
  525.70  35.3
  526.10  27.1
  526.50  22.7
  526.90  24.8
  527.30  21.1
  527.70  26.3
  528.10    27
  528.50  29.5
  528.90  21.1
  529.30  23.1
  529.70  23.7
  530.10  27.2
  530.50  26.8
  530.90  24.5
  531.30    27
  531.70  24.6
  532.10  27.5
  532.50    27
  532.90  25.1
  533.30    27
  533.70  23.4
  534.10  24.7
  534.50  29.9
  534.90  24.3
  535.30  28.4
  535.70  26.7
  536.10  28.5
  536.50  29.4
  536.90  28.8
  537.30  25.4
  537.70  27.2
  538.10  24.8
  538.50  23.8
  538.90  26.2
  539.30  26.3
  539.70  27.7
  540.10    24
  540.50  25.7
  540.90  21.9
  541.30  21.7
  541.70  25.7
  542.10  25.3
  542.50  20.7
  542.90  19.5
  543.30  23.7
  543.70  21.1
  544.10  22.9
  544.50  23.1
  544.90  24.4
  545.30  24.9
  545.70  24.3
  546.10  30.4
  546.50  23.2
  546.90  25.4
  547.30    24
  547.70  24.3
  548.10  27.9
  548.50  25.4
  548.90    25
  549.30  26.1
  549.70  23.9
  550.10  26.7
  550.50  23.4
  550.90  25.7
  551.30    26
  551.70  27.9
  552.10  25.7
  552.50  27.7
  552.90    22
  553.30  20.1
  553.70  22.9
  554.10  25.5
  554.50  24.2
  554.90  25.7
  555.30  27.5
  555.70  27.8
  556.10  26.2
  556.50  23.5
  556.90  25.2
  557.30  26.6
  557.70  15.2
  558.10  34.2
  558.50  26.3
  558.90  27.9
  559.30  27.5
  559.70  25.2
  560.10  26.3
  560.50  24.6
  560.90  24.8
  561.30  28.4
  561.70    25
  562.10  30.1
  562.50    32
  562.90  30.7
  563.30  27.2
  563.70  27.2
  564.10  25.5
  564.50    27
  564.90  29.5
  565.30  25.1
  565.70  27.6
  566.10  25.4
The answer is -0.08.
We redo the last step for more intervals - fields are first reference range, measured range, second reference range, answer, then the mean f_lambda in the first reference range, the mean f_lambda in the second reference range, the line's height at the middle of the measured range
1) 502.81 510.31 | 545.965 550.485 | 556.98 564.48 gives 0.054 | 26.5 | 26.9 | 26.8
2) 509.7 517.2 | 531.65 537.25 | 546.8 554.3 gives -0.047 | 26.5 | 25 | 25.7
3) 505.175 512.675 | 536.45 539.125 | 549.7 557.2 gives -0.026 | 26.7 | 25.2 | 25.7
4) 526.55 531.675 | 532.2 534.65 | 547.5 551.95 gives -0.040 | 25.1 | 25.7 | 25.2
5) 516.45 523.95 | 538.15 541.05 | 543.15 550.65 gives 0.001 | 26.2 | 24.8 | 25.1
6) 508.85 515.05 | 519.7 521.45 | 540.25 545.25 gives -0.044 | 26.5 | 23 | 25.5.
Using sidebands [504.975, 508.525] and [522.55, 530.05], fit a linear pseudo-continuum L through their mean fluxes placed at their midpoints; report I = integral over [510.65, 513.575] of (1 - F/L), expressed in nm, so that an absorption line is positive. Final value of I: 0.26 nm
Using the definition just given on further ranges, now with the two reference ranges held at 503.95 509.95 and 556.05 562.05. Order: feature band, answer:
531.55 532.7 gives -0.01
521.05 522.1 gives -0.10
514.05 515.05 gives 0.01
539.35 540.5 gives 0.01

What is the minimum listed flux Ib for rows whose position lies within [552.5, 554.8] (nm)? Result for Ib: 20.1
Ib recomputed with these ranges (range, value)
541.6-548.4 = 19.5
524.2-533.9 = 21.1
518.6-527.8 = 20.6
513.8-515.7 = 24.9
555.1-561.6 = 15.2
